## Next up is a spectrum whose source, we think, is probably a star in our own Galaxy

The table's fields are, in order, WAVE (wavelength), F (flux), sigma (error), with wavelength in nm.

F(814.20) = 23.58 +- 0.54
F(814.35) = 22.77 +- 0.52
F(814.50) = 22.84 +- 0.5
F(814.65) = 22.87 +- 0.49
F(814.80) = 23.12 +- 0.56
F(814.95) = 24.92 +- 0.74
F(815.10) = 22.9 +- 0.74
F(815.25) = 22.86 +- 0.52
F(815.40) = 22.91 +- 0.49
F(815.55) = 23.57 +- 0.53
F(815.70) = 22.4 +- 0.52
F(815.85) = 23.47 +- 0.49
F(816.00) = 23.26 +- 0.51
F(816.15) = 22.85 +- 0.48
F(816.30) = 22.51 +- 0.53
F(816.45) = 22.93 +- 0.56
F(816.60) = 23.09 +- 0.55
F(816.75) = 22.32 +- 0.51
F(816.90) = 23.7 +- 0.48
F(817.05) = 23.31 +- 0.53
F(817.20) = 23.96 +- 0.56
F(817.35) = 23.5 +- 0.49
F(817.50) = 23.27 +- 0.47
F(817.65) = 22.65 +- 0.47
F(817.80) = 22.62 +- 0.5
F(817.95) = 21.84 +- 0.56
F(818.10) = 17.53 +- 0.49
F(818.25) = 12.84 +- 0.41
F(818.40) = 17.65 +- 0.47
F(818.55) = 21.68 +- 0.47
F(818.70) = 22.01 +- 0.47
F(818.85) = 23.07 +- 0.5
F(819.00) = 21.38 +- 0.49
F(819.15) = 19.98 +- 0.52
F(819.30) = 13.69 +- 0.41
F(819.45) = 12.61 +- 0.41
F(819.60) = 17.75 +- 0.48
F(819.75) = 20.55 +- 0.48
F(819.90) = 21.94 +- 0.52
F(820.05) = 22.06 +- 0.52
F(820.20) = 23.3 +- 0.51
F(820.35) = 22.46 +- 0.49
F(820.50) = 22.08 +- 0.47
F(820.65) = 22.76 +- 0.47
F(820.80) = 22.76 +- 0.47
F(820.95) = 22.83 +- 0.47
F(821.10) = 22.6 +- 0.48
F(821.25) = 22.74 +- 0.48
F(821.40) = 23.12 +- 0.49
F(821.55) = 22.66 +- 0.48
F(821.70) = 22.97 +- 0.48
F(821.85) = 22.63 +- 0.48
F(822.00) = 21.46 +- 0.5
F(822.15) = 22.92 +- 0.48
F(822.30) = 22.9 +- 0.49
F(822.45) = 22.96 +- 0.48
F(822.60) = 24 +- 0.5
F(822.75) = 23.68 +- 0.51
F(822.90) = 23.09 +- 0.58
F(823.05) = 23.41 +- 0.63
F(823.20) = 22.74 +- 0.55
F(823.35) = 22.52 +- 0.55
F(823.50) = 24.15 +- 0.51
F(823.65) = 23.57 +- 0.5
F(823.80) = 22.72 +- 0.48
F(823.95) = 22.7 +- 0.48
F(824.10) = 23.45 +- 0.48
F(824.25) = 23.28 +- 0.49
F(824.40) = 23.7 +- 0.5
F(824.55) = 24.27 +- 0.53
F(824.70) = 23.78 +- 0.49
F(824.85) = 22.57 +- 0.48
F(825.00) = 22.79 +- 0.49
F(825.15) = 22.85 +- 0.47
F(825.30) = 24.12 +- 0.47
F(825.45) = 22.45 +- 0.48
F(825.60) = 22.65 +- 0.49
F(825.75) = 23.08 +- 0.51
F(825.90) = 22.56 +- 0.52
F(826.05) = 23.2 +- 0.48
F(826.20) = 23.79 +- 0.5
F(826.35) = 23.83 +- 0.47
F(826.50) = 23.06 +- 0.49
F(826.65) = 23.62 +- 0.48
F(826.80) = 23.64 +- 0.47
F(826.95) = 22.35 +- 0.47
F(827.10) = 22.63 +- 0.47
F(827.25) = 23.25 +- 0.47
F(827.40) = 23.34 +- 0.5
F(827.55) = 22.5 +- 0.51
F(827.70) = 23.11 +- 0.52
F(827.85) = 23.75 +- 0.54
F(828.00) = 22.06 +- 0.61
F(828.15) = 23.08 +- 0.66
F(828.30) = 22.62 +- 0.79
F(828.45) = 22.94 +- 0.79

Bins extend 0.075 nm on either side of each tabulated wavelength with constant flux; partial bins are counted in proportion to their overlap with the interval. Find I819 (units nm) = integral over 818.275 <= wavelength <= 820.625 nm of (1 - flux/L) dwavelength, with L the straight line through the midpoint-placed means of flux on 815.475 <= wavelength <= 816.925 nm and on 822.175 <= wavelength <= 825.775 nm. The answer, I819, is 0.31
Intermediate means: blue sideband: 23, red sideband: 23.2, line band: 20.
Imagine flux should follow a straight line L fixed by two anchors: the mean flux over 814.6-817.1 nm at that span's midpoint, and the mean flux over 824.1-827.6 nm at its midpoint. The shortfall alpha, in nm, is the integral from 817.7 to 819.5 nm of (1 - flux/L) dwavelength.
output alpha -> 0.32 nm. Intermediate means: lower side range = 23.1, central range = 19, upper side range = 23.2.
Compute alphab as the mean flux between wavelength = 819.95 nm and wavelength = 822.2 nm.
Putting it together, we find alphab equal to 22.6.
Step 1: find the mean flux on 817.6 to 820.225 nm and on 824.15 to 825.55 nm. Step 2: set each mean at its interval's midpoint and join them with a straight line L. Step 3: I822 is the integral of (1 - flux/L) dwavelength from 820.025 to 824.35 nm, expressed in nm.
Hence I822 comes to -0.26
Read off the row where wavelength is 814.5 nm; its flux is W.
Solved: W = 22.84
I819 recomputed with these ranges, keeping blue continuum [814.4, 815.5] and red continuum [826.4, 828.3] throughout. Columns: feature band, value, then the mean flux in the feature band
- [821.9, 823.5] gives 0.01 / 23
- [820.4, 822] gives 0.03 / 22.7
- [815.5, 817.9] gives 0.01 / 23.1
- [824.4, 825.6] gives -0.01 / 23.3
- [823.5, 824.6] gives -0.02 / 23.4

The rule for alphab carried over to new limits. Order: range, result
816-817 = 22.9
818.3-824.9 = 22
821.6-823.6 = 23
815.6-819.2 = 21.9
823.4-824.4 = 23.3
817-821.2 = 20.9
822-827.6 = 23.2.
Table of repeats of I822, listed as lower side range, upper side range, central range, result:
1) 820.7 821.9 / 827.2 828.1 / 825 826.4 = -0.01 nm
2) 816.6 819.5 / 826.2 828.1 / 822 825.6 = -0.16 nm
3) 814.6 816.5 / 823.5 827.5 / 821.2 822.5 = 0.03 nm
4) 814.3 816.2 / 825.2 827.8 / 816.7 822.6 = 0.43 nm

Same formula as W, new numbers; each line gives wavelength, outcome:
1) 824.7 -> 23.78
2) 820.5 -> 22.08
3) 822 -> 21.46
